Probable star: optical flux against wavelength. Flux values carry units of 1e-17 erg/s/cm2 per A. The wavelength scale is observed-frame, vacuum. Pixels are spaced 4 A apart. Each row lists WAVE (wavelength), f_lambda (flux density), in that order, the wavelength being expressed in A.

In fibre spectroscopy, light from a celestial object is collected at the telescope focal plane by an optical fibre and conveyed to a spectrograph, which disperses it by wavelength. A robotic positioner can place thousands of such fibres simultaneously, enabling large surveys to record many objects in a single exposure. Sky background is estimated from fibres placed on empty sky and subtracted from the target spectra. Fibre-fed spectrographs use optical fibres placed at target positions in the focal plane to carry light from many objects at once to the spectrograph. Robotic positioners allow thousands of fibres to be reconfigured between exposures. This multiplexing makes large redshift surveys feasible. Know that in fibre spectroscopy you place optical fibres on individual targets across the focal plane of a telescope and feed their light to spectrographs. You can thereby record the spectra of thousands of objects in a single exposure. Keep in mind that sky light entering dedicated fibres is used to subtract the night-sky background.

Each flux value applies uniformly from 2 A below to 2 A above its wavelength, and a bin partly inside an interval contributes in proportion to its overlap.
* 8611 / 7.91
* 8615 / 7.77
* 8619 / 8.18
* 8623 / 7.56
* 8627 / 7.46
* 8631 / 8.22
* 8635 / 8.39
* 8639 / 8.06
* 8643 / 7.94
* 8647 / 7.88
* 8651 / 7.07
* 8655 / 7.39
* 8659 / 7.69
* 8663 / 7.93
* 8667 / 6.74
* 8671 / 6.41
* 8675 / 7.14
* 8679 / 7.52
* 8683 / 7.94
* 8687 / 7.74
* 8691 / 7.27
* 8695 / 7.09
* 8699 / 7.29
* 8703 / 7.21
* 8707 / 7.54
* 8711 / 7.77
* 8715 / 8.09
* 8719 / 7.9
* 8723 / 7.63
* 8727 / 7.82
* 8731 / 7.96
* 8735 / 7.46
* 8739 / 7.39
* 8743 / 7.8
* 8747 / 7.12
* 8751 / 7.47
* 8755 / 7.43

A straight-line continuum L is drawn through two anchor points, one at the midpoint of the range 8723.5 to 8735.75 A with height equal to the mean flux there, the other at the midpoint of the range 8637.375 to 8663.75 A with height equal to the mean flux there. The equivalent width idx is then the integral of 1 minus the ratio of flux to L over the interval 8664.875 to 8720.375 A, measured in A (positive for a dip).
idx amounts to 2.4 A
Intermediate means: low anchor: 7.69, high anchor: 7.76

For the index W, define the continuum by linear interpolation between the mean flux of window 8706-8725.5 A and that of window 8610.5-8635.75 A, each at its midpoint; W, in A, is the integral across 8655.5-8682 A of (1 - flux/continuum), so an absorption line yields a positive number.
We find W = 2.0 A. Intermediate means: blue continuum 7.91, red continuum 7.8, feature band 7.27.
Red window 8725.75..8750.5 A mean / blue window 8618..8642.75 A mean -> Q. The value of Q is 1.0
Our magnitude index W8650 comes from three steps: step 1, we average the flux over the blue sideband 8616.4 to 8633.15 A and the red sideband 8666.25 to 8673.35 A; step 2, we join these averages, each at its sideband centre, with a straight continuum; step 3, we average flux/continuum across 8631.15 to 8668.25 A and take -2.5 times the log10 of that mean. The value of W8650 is -0.08 mag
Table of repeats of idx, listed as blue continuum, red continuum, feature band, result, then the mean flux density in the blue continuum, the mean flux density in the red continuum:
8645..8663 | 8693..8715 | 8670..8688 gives 0.28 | 7.55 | 7.44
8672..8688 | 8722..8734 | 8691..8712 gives 0.77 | 7.5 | 7.79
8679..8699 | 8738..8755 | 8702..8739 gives -1.19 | 7.49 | 7.45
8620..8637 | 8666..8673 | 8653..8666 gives -1.36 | 7.92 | 6.55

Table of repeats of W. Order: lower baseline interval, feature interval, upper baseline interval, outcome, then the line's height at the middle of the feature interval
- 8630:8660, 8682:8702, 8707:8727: 1.0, 7.82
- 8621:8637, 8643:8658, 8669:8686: 0.2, 7.63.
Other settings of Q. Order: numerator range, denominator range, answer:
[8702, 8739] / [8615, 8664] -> 0.99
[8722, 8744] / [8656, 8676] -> 1.07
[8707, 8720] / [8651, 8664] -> 1.04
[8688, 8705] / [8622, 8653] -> 0.93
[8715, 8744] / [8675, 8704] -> 1.04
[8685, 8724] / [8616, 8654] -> 0.96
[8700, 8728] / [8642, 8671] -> 1.04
